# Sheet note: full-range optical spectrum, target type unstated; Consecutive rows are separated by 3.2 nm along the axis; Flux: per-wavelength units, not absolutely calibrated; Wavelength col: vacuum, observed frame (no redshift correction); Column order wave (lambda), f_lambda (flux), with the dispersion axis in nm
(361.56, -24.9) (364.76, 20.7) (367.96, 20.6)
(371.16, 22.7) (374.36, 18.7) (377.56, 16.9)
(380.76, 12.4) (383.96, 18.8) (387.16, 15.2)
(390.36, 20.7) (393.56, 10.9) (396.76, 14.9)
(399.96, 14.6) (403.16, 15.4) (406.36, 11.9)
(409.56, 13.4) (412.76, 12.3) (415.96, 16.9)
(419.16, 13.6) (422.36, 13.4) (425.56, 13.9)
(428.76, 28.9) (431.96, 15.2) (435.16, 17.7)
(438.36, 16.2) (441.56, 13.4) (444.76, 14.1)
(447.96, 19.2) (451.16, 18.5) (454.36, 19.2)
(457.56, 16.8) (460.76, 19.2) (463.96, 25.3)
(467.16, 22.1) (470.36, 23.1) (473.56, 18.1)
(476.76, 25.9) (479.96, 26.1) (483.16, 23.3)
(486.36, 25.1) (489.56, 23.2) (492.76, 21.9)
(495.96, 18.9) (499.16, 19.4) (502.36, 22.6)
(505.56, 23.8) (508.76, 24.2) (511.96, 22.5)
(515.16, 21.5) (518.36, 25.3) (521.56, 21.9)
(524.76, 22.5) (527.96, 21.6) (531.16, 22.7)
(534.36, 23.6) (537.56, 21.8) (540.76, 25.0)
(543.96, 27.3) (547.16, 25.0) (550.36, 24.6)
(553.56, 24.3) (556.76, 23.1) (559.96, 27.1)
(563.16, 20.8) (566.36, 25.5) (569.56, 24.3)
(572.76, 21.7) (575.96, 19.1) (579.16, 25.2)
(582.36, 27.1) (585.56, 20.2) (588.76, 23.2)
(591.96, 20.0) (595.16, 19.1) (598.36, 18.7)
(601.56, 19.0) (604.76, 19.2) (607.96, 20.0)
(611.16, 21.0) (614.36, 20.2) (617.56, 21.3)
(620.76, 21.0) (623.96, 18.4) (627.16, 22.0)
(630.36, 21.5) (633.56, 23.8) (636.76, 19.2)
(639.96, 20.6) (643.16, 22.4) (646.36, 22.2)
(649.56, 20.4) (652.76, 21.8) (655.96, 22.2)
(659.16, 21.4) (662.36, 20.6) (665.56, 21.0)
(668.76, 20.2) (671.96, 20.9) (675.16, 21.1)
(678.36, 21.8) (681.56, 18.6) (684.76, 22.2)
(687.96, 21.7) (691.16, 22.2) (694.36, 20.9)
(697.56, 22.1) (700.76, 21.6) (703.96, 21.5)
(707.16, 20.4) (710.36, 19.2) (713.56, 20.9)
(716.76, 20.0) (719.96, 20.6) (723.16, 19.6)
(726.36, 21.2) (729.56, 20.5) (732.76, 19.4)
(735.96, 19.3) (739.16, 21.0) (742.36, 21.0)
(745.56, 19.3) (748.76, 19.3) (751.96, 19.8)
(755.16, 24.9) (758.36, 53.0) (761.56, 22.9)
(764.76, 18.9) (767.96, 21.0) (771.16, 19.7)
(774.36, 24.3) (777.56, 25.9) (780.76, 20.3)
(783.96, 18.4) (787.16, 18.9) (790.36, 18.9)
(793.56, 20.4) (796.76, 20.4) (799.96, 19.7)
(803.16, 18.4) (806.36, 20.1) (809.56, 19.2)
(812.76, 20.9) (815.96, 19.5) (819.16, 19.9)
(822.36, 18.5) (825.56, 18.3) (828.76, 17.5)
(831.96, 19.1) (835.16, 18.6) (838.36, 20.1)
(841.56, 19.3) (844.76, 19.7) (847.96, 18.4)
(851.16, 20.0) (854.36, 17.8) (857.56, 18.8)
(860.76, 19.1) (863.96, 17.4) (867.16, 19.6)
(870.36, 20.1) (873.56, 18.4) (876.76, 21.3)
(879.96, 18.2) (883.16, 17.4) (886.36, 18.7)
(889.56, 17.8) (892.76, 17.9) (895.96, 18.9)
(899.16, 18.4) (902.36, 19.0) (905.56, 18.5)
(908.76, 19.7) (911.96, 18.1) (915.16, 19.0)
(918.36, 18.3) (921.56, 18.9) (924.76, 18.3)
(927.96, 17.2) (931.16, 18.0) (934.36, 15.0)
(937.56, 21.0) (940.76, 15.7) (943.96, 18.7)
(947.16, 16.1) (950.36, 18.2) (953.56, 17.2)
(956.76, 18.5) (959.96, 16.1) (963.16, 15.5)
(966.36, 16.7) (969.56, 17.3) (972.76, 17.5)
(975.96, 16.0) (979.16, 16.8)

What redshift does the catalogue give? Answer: 0.154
